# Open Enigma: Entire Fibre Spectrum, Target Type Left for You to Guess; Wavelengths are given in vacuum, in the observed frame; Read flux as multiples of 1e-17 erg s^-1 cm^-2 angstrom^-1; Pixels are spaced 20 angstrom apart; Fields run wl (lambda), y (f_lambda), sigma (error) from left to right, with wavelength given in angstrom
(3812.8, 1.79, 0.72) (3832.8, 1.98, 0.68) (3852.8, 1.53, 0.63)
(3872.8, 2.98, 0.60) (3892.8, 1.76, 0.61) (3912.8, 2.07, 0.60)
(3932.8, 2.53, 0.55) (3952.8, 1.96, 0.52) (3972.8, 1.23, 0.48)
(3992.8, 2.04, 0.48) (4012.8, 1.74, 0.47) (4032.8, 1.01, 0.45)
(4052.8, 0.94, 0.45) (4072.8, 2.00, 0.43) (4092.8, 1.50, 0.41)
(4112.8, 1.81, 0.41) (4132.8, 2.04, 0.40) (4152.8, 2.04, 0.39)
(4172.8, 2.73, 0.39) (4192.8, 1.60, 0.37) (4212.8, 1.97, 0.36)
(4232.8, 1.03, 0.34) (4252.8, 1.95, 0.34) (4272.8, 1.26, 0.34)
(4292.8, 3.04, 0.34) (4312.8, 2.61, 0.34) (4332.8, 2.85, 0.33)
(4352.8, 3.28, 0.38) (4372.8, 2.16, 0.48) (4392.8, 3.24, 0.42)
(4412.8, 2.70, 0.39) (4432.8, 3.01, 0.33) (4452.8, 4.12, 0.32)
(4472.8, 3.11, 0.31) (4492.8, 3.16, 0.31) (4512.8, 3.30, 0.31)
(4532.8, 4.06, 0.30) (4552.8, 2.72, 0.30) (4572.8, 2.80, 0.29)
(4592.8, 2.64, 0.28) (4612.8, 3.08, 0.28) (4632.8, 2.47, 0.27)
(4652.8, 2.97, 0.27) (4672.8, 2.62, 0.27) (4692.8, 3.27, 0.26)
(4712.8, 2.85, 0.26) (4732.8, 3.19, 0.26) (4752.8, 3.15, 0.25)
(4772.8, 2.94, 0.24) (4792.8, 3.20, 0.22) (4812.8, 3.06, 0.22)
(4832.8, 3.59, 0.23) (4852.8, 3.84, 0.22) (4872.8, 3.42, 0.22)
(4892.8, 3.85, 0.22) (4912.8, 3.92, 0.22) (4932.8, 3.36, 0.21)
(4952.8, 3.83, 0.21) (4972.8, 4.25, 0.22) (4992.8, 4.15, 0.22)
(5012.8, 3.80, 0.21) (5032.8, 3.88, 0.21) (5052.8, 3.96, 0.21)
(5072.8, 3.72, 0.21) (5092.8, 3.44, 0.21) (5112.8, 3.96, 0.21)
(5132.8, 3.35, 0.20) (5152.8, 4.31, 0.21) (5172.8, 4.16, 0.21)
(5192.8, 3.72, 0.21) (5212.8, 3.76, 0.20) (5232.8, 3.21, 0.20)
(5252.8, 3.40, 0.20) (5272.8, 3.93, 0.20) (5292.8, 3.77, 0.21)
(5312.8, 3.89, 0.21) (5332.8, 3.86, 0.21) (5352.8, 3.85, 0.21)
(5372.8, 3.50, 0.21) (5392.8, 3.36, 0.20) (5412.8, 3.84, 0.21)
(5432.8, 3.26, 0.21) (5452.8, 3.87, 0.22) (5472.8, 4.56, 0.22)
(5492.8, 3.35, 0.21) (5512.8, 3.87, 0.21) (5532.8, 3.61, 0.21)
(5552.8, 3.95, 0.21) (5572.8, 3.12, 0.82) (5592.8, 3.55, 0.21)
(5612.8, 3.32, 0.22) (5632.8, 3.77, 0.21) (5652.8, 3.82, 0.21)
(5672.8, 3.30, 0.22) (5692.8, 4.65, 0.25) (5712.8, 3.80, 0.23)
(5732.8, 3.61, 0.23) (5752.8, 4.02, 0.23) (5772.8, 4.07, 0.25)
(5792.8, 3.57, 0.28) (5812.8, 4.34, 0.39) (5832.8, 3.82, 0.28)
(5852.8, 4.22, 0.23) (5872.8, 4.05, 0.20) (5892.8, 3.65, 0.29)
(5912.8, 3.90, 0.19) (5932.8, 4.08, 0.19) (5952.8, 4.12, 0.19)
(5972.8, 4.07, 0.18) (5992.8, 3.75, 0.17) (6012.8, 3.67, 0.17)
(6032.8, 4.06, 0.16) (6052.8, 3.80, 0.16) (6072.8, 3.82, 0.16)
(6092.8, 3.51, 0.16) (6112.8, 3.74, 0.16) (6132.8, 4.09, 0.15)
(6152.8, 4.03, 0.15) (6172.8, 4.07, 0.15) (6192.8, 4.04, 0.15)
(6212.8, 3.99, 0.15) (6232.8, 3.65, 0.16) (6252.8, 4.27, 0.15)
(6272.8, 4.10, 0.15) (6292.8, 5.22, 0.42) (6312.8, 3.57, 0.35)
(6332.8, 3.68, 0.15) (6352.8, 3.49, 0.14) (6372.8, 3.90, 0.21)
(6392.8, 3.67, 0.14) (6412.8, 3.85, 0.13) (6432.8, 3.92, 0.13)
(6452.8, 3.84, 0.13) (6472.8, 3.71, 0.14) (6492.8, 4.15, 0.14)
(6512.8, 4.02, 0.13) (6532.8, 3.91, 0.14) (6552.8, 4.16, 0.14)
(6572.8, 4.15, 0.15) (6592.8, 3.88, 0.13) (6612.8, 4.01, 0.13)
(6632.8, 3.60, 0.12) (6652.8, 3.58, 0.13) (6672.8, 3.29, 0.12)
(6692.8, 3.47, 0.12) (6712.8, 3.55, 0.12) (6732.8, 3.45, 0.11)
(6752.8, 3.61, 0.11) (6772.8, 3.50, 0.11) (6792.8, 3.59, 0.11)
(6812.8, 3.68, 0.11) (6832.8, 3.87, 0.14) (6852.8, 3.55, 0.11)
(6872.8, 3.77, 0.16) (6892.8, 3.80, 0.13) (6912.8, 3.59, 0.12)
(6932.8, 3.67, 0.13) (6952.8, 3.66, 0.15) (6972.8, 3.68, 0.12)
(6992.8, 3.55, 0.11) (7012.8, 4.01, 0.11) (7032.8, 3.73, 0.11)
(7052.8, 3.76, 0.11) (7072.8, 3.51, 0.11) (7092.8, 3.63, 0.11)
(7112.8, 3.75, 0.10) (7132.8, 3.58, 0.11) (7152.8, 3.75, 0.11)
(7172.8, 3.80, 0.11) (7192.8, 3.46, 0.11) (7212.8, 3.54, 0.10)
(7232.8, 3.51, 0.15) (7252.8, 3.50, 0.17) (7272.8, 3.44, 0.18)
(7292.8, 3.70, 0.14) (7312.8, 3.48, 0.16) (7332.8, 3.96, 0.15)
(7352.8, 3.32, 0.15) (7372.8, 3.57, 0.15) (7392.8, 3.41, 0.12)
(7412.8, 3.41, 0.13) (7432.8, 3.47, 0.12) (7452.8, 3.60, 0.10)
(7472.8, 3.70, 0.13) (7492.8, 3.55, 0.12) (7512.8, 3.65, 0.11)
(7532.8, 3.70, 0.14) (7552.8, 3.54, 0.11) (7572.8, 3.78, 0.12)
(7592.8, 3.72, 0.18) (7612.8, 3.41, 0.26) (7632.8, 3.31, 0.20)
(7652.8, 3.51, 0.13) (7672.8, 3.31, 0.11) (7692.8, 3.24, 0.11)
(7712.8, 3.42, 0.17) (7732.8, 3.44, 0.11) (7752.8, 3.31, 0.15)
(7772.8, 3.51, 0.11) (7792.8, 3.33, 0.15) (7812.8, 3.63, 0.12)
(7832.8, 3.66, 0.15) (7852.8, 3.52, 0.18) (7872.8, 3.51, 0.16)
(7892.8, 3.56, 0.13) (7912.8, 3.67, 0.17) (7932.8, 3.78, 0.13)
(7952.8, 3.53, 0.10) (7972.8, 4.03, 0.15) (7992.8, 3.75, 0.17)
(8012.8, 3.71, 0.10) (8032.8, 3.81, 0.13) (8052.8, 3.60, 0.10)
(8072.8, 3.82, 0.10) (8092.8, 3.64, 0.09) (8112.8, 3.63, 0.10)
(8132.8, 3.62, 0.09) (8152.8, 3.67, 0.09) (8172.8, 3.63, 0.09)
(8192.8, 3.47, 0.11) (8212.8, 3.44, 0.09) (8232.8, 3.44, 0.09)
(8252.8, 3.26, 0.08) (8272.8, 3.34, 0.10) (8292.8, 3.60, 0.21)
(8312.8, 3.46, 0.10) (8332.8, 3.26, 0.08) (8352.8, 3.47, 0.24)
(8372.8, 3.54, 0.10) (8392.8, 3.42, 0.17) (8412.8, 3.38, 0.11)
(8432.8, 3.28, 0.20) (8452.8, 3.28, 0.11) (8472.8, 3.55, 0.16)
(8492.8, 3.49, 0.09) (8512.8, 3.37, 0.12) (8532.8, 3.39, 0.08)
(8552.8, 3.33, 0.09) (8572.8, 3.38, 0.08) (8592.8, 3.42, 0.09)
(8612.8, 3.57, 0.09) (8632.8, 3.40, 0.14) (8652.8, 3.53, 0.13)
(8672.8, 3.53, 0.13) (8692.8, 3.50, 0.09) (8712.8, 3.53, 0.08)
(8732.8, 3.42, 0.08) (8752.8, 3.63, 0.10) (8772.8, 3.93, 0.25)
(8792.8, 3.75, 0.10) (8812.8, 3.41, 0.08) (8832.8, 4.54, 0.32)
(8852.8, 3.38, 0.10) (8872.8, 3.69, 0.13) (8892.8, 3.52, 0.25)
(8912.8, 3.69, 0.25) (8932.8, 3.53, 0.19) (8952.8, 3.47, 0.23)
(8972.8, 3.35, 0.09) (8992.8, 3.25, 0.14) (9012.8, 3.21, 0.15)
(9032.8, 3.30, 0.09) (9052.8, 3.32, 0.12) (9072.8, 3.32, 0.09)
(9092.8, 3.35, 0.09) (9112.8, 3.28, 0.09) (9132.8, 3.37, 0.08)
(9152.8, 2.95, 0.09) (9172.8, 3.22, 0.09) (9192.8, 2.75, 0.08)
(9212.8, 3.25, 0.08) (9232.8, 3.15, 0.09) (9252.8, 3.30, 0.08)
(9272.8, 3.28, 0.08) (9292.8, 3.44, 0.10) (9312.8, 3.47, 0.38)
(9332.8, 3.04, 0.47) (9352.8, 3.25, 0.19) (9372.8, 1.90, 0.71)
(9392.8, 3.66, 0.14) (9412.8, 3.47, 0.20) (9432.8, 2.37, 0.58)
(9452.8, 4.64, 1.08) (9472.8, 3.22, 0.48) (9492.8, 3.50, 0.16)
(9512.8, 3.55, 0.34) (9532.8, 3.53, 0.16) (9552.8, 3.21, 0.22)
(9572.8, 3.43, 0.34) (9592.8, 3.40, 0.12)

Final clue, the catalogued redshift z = 0.076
